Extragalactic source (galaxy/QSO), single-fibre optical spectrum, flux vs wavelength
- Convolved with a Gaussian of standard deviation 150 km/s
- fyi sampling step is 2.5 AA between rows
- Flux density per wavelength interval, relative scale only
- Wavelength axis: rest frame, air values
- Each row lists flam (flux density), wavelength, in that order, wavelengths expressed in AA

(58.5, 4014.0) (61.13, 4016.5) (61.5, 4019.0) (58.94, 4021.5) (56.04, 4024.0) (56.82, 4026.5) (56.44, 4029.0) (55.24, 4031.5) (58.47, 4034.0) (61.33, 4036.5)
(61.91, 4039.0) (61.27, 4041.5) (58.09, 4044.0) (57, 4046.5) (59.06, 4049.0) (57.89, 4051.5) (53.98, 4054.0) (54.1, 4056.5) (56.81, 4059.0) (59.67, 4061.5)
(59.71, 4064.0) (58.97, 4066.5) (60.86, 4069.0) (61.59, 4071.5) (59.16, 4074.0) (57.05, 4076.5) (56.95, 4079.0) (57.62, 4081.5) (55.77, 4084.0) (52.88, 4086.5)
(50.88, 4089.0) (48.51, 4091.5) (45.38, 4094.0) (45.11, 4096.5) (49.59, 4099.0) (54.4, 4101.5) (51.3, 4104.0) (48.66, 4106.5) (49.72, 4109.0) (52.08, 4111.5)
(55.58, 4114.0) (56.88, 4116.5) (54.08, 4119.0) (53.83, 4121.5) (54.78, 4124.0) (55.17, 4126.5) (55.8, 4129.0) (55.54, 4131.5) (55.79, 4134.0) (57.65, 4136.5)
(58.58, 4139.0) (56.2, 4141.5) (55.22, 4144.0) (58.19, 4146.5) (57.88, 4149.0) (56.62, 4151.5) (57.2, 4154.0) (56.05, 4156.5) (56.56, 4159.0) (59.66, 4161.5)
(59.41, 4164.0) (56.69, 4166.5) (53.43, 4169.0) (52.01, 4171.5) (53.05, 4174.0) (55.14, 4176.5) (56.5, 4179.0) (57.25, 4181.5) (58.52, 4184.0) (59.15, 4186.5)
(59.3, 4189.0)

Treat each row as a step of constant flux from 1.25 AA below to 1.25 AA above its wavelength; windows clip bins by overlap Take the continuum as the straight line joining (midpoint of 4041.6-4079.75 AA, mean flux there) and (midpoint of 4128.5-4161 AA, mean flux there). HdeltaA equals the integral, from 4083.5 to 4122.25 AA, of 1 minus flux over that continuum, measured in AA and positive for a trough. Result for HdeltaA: 4.1 AA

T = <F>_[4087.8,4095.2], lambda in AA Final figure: 48.3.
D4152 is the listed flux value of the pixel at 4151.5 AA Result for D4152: 56.62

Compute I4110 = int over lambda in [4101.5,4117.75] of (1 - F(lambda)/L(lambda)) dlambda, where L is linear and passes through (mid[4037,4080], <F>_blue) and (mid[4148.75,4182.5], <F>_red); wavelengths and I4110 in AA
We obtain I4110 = 1.38 AA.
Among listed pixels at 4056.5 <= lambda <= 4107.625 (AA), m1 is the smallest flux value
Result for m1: 45.11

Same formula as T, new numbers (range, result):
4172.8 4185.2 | 56.1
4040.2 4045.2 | 59.7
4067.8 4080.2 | 59.1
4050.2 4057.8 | 55.4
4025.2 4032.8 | 56.2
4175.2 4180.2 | 55.8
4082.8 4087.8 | 54.3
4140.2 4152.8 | 56.8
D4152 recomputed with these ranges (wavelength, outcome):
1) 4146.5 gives 58.19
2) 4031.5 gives 55.24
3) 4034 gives 58.47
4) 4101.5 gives 54.4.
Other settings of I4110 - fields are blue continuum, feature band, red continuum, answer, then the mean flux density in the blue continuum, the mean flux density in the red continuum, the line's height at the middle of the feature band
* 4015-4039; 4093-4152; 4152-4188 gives 3.4 AA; 58.6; 56.5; 57.2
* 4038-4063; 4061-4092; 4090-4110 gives -2.1 AA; 58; 49.1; 53.3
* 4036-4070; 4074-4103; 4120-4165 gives 2.7 AA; 58.5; 56.6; 57.8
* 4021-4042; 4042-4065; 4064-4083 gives 0.5 AA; 58.4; 58.9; 58.7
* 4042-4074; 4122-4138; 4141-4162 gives 0.4 AA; 58.3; 57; 57.3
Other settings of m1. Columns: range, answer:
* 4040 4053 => 57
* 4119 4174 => 52.01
